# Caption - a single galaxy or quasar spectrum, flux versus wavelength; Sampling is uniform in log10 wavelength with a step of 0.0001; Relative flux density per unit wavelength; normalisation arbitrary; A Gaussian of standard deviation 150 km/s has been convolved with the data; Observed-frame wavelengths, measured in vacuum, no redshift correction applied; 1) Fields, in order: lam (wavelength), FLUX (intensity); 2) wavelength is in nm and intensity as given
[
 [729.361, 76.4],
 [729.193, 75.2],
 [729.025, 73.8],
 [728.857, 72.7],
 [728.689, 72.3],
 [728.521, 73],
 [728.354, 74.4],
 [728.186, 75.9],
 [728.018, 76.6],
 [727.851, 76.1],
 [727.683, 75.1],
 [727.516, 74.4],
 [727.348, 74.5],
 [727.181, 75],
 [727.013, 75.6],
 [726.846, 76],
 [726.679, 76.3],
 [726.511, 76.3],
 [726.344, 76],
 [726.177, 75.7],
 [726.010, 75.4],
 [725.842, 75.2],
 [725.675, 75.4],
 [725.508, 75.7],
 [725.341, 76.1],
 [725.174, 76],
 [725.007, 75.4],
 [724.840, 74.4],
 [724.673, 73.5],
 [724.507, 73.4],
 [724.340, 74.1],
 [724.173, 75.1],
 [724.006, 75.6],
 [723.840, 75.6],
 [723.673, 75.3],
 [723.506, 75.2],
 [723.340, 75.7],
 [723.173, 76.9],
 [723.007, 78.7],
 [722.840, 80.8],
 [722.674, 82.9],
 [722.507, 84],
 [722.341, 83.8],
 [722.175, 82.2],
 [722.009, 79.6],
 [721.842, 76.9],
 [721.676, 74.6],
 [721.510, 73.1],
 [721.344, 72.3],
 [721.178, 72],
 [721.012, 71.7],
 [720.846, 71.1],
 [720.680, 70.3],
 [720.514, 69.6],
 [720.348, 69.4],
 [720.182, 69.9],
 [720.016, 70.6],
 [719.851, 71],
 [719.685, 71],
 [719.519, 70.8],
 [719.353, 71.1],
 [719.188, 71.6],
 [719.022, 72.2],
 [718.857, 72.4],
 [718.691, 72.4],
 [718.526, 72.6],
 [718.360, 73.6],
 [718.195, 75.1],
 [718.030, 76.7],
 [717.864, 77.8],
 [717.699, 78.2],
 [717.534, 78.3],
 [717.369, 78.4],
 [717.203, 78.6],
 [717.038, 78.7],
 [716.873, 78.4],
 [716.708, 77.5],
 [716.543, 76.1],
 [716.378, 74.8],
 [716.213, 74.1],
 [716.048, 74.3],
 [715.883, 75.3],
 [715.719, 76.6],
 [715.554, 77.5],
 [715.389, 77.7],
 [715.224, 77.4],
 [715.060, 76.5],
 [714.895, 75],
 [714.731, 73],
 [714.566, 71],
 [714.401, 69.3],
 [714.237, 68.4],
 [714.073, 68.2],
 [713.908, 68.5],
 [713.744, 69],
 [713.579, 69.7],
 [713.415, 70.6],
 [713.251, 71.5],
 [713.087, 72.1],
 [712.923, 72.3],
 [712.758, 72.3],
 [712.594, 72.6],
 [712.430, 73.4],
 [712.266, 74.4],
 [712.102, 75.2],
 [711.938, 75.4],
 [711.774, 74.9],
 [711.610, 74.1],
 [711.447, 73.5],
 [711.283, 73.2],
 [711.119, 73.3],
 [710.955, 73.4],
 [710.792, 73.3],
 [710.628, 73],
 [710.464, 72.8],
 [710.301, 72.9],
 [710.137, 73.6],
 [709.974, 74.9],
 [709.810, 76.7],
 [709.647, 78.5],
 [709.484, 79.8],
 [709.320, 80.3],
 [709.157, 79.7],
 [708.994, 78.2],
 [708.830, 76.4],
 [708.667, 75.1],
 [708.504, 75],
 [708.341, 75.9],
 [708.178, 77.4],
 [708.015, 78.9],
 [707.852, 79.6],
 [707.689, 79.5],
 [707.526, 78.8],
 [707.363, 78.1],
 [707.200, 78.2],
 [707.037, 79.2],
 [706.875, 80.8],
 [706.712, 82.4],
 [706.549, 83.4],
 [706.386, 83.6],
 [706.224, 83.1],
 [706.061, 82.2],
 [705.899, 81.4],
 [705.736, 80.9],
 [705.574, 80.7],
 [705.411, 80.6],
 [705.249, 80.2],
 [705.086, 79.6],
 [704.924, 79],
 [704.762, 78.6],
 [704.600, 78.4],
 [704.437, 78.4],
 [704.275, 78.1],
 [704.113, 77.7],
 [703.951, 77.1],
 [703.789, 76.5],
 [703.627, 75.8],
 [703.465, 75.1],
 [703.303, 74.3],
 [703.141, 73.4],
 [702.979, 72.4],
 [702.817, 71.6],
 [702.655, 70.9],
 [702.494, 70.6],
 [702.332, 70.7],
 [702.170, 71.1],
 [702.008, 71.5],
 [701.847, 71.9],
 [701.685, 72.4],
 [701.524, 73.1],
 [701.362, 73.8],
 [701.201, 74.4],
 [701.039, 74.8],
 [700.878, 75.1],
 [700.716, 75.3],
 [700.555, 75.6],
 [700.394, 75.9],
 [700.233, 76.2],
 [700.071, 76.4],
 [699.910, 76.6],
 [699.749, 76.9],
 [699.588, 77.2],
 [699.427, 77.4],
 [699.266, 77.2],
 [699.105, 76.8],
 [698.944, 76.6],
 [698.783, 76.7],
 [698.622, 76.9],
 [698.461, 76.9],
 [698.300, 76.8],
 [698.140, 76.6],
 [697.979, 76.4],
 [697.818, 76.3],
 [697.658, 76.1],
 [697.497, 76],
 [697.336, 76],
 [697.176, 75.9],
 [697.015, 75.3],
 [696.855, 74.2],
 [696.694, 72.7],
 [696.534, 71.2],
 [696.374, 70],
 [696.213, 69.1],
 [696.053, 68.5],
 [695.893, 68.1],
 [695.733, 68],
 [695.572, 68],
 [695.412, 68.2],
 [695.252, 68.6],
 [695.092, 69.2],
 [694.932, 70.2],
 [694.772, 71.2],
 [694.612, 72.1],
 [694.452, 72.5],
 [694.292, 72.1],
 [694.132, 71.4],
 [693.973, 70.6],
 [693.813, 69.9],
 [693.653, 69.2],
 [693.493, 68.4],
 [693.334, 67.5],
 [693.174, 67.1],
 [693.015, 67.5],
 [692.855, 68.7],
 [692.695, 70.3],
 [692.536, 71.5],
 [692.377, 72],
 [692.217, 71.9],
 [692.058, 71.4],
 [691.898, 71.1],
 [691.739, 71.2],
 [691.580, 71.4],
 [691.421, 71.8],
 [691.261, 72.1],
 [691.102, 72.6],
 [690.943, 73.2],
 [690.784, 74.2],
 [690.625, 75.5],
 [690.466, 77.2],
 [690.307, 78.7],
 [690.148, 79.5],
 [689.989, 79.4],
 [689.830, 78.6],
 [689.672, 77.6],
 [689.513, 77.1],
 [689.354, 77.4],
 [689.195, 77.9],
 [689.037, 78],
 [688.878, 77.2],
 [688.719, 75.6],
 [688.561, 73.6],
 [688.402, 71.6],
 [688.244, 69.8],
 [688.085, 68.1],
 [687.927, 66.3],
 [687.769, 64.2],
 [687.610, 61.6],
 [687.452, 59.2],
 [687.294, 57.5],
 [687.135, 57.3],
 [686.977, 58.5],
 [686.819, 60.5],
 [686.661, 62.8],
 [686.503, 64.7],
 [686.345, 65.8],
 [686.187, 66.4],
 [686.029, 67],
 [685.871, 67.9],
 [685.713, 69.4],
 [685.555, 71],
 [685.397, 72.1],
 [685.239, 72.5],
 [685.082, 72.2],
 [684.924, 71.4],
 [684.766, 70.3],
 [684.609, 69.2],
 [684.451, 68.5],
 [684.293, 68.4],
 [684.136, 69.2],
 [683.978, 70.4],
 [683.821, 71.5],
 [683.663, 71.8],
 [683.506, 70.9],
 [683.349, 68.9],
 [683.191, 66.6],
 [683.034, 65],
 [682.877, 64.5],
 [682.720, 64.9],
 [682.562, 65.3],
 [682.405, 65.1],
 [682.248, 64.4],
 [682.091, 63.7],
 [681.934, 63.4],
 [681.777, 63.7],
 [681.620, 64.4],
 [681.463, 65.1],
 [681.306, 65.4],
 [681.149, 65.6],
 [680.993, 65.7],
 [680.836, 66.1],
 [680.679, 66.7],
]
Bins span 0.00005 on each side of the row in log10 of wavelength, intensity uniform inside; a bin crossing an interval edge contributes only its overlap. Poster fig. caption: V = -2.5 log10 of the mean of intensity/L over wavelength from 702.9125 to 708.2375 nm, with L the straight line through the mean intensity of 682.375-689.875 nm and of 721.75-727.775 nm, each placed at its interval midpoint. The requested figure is -0.09 mag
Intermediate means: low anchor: 68.8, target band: 78.9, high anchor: 76.6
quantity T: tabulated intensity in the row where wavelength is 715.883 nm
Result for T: 75.3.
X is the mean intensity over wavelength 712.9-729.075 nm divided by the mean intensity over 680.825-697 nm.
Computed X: 1.1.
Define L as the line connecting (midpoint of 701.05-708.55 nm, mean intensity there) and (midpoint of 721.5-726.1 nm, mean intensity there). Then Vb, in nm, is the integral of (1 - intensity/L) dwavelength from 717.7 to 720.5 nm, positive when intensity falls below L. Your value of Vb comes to 0.16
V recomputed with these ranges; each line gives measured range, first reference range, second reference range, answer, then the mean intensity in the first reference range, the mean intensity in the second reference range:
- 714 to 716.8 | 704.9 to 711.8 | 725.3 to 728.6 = 0.037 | 77.8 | 75.4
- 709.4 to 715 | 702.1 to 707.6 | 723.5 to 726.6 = 0.056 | 77.7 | 75.2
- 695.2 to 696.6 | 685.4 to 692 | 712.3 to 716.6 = 0.037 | 70.5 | 73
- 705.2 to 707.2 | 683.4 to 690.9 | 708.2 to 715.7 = -0.116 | 70.4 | 74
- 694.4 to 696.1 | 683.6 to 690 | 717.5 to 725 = 0.019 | 69.4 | 74.7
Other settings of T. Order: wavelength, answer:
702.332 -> 70.7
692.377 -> 72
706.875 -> 80.8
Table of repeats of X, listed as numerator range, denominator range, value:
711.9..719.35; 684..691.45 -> 1.05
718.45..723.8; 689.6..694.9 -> 1.03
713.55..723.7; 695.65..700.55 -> 1.00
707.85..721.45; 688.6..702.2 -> 1.01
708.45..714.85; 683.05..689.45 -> 1.07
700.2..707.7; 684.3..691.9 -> 1.09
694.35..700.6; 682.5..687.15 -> 1.09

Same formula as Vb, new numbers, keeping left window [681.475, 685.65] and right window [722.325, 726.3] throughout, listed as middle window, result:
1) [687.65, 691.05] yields -0.265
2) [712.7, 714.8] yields 0.110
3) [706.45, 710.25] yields -0.263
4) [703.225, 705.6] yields -0.183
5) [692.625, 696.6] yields 0.047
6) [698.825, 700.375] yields -0.117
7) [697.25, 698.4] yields -0.086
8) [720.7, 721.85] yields 0.048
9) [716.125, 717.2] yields -0.026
